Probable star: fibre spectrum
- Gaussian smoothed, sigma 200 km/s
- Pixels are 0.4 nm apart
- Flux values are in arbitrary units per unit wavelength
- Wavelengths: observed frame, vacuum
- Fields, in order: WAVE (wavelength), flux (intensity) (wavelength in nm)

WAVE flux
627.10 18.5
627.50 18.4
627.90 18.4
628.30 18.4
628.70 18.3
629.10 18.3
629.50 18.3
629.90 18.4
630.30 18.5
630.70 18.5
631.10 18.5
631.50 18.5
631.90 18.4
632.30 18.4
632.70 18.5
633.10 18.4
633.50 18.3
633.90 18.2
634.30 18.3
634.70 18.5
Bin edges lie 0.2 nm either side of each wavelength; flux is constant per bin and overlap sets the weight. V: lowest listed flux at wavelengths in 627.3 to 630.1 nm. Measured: 18.3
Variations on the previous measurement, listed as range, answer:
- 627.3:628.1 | 18.4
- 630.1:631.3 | 18.5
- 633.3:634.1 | 18.2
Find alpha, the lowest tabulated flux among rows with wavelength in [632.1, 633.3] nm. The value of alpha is 18.4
